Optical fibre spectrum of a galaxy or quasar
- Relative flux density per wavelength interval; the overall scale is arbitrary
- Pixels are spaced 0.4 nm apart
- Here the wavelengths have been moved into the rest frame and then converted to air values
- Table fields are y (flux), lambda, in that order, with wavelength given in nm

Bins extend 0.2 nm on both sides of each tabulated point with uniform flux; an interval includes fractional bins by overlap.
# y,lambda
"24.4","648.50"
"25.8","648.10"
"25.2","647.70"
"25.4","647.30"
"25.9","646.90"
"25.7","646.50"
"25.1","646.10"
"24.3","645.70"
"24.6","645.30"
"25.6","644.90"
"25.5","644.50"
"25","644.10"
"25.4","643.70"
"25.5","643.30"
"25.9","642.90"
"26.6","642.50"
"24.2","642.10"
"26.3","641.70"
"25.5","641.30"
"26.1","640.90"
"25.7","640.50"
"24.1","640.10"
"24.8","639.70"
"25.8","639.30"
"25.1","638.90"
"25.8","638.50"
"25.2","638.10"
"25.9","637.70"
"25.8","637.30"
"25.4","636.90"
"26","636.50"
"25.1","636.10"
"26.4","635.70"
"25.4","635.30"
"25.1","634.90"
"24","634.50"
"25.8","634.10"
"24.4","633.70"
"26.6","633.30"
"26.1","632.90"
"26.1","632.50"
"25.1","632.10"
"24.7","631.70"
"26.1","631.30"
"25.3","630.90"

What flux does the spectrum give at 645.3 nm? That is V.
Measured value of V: 24.6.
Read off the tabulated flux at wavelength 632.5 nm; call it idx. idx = 26.1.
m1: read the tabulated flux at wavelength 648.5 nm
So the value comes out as 24.4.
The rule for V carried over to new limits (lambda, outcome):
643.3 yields 25.5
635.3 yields 25.4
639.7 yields 24.8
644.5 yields 25.5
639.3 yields 25.8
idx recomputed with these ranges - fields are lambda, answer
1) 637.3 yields 25.8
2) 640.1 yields 24.1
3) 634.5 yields 24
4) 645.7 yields 24.3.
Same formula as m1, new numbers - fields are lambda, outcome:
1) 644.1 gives 25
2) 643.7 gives 25.4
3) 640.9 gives 26.1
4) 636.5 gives 26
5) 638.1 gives 25.2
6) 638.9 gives 25.1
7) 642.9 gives 25.9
